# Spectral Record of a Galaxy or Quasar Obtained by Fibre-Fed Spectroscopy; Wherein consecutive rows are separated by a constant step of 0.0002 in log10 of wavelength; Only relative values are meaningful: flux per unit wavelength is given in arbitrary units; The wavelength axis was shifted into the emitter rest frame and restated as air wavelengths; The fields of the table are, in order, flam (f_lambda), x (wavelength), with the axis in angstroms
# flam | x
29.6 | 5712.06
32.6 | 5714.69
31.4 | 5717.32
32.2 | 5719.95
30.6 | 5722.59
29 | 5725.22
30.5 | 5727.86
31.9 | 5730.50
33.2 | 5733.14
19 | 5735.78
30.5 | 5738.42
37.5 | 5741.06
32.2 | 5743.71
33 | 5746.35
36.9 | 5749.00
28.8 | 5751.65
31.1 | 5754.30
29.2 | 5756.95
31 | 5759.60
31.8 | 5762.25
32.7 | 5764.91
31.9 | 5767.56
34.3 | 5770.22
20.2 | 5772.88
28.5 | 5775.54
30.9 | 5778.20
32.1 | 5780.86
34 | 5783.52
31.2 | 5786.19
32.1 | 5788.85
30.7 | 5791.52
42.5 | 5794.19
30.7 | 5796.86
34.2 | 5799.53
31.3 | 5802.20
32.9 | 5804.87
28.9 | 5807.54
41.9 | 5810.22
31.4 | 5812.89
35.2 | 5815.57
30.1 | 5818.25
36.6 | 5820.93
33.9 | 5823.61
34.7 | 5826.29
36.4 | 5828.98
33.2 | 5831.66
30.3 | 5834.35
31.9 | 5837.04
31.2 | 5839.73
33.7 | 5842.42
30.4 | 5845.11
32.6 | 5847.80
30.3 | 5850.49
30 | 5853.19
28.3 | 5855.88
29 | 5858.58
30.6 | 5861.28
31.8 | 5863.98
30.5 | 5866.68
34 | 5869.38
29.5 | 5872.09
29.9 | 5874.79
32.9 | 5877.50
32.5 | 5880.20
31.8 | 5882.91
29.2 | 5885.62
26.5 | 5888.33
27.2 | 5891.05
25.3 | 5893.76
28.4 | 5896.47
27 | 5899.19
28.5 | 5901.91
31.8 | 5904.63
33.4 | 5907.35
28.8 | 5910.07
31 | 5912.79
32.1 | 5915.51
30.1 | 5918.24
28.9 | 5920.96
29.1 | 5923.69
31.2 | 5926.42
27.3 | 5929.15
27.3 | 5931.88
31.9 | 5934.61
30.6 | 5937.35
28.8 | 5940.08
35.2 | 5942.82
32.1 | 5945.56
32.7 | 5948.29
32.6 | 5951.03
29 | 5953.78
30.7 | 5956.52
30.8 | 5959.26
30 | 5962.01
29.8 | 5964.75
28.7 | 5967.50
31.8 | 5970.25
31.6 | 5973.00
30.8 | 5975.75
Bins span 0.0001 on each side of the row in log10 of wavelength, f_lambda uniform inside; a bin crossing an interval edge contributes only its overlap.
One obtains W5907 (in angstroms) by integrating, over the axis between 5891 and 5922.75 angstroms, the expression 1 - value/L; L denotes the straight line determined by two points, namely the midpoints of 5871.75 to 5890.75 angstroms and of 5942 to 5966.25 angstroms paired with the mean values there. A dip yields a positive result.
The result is 1.18 angstroms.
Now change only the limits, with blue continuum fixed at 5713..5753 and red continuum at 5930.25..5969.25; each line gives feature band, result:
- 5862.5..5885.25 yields -0.4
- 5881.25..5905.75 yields 1.9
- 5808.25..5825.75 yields -2.0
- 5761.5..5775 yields 0.5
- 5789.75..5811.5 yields -2.1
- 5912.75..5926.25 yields 0.2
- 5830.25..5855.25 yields -0.4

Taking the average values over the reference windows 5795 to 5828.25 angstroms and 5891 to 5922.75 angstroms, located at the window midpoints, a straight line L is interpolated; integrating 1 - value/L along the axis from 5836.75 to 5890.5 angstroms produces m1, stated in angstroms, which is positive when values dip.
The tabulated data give 1.1 angstroms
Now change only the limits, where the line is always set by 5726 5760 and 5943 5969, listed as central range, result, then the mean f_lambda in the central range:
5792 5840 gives -4.2 angstroms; 33.7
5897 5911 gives 0.5 angstroms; 29.8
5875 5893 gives 0.7 angstroms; 29.8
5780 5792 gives -0.4 angstroms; 32.1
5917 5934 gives 1.0 angstroms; 29.1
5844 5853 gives 0.0 angstroms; 31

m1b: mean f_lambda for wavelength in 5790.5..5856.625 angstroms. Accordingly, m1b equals 33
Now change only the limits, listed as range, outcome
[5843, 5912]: 30.1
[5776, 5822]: 33.2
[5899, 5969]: 30.4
